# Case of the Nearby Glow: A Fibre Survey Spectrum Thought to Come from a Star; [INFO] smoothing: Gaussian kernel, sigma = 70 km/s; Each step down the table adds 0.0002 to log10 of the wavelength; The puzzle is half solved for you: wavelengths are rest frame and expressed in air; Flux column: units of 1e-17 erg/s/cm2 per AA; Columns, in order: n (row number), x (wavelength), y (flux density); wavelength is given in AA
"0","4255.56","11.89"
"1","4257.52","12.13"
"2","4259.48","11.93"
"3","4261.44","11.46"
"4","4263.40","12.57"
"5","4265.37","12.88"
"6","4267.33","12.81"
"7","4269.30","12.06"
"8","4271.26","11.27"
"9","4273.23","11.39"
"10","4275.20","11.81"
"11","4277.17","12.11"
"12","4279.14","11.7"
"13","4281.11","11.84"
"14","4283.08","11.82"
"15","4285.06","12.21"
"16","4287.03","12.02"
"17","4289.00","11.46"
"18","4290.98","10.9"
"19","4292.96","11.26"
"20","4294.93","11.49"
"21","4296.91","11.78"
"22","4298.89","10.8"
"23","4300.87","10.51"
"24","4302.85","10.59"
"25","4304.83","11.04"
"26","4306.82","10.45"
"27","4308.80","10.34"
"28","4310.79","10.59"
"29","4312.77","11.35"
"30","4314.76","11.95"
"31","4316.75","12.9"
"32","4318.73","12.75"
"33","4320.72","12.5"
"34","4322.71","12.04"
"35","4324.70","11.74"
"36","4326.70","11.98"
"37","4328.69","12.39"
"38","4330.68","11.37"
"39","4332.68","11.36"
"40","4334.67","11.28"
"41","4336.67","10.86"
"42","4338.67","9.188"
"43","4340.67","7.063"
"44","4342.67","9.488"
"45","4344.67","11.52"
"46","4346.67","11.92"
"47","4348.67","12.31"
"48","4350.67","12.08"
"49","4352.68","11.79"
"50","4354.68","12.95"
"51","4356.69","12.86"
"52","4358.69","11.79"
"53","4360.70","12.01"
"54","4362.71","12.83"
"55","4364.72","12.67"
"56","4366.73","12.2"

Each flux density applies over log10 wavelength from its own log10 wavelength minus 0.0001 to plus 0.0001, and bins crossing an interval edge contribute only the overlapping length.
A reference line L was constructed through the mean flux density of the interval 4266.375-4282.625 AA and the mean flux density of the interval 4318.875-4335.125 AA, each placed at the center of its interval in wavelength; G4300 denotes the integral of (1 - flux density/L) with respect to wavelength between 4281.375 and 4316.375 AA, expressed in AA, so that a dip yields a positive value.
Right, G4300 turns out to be 1.9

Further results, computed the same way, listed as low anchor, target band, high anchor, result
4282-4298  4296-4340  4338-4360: 0.4 AA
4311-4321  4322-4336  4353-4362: 0.6 AA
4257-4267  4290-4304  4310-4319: 1.1 AA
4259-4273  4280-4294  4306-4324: 0.3 AA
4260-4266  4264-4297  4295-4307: -0.5 AA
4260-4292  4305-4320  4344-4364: 0.7 AA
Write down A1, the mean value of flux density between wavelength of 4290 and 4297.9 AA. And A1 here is 11.4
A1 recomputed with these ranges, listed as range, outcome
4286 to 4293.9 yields 11.4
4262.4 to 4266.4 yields 12.7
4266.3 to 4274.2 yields 11.9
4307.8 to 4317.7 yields 11.4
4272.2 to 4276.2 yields 11.6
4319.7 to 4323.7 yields 12.3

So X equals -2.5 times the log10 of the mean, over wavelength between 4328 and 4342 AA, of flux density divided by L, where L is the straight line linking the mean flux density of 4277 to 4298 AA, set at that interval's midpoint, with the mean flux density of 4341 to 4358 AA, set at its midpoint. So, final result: 0.12 mag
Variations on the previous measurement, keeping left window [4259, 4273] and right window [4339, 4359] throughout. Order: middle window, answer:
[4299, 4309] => 0.108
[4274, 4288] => 0.004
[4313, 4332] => -0.053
